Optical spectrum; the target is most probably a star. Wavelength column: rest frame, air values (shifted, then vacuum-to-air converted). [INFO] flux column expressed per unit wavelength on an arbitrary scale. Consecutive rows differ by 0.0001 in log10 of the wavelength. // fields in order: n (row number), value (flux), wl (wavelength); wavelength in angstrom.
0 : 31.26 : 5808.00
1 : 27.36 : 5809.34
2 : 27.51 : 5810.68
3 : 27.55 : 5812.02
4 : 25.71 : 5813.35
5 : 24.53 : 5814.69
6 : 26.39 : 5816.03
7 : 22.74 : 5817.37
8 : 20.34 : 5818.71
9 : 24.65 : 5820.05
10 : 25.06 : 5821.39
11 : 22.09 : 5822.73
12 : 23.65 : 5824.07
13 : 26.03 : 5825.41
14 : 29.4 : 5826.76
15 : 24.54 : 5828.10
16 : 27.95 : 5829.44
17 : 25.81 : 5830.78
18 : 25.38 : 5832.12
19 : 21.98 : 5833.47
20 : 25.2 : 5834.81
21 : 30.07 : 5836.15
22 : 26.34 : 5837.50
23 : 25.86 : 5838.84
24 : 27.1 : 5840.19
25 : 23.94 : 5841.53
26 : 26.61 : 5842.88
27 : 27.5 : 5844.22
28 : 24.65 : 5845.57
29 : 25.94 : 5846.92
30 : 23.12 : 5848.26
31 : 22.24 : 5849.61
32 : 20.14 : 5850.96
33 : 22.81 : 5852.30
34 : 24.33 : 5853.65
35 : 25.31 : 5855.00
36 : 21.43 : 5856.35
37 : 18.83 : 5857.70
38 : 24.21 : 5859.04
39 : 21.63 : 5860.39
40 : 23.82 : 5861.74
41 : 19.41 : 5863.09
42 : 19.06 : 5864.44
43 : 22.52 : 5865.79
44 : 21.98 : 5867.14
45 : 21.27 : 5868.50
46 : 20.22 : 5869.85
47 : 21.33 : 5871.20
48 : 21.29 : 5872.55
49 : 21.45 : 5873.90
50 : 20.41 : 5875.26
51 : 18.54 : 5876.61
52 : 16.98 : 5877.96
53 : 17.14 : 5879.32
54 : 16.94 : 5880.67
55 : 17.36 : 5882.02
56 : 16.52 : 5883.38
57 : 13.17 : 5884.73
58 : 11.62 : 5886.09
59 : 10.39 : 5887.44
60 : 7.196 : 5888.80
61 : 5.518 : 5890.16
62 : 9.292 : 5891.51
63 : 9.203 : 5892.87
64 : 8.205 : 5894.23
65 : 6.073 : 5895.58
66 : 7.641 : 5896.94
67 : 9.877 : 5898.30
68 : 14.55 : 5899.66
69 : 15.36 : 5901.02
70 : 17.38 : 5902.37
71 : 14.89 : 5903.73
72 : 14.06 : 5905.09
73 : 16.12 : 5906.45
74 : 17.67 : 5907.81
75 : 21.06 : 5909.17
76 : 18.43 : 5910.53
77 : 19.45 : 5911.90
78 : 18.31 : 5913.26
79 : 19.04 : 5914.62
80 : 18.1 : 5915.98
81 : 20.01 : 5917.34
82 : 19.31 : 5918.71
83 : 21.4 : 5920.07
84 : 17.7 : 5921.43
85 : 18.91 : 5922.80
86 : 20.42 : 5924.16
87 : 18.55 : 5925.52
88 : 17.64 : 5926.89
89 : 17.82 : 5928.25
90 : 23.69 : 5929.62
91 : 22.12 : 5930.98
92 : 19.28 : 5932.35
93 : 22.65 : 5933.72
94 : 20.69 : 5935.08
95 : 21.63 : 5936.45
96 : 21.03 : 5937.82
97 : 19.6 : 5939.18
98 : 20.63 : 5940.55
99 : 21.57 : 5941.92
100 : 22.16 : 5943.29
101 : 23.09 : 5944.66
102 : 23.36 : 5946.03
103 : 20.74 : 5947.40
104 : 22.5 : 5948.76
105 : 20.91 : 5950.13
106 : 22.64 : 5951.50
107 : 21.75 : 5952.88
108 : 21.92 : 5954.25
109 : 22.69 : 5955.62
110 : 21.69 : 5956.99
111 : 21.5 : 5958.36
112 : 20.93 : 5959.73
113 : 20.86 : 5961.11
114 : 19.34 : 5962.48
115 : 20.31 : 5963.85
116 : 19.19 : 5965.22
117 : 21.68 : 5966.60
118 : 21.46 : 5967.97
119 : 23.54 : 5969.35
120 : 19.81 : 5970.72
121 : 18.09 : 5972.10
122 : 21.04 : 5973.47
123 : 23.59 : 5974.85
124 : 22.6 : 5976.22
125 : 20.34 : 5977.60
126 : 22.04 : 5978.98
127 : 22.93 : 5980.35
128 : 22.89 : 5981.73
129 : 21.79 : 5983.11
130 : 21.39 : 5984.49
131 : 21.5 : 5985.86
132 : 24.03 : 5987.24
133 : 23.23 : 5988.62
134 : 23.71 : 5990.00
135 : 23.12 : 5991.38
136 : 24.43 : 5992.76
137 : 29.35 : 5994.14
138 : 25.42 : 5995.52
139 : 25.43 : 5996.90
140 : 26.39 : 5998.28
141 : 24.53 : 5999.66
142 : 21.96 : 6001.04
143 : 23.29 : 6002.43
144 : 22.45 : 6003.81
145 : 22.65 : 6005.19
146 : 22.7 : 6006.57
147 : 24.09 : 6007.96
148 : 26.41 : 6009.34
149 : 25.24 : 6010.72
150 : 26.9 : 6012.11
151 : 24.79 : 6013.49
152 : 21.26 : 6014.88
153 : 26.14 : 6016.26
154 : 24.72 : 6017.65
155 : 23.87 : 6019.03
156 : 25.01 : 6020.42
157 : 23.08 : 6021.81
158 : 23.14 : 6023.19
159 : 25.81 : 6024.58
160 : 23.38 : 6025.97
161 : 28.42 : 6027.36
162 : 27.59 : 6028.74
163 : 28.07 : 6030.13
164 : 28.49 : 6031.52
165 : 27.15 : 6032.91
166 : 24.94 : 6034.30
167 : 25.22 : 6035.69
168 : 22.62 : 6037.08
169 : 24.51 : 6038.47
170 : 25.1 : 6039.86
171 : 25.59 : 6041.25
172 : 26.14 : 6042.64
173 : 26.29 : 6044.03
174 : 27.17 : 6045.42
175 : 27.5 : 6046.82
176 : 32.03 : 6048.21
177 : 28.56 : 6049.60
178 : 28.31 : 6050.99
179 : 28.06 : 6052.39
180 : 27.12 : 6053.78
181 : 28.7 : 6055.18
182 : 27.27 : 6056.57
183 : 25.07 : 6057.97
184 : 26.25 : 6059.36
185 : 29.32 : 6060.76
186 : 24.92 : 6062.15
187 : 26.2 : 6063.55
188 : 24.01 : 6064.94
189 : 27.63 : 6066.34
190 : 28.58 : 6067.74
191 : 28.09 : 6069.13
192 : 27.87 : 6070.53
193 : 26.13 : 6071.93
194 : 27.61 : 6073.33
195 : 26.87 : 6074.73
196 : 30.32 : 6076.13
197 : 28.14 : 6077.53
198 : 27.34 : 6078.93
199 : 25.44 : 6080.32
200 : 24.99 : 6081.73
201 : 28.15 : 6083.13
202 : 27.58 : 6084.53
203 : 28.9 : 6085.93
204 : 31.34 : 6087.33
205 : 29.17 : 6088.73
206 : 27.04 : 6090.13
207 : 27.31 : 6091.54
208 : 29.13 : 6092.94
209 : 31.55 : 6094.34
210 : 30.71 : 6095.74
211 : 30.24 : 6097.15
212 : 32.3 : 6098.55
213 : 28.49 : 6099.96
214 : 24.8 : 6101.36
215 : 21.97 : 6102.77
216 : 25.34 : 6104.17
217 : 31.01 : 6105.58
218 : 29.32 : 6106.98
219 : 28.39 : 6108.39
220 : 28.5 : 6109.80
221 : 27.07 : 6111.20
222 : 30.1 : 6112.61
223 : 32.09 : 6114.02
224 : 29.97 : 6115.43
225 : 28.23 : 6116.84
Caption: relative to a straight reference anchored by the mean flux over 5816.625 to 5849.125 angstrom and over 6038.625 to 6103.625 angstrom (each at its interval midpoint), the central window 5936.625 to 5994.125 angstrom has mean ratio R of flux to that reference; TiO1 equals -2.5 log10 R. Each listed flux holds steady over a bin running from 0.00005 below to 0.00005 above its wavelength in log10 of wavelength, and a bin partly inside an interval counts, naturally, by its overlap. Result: 0.21 mag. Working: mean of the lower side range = 25.2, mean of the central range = 21.8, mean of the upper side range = 27.6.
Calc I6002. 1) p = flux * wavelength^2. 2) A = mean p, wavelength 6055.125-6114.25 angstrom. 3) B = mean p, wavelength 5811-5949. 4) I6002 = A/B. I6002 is 1.48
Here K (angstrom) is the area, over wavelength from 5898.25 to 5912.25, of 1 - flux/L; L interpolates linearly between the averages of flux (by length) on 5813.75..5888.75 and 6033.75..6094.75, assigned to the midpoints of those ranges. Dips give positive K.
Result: 4.2 angstrom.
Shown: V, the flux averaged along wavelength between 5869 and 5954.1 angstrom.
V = 17.7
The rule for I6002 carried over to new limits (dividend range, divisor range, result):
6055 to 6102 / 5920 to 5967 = 1.39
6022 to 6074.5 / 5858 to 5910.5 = 1.75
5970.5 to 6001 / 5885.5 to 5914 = 1.83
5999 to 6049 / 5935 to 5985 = 1.20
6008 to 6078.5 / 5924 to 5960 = 1.29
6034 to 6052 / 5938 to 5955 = 1.26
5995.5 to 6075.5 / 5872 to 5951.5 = 1.55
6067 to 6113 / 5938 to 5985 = 1.37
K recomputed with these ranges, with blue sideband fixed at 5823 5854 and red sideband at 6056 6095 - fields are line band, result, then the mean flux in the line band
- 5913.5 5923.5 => 2.6 angstrom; 19.2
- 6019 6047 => 1.5 angstrom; 25.7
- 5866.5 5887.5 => 6.1 angstrom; 18.1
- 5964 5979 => 3.0 angstrom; 21.1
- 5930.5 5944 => 2.6 angstrom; 21.1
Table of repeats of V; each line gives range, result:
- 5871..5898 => 13.6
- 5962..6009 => 22.7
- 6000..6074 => 25.9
